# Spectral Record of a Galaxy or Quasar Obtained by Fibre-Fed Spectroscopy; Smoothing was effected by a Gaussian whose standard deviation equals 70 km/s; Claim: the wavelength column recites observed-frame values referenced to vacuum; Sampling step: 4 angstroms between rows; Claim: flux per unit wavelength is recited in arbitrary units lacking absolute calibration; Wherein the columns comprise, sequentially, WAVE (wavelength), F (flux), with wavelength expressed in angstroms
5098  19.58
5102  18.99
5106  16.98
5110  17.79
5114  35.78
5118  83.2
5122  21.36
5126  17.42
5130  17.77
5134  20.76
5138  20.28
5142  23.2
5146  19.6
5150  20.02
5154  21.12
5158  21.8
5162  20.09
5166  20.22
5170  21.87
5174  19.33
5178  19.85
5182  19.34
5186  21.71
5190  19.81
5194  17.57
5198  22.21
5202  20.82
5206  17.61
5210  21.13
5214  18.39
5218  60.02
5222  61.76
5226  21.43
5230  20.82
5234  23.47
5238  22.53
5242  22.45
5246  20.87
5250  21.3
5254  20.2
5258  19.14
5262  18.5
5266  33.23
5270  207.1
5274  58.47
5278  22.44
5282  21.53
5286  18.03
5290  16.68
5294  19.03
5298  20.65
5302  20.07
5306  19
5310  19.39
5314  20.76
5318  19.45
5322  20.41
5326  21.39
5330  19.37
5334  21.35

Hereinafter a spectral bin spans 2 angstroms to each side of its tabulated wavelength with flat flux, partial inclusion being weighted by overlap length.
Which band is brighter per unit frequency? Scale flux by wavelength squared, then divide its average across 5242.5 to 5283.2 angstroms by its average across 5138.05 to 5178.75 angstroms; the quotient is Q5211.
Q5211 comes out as 2.21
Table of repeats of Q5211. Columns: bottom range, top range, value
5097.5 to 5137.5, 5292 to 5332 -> 0.80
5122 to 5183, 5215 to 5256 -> 1.49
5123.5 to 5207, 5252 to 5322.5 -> 1.73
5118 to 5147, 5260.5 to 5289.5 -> 2.29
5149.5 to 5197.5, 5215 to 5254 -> 1.49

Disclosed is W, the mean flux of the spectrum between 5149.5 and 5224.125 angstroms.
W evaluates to 24.5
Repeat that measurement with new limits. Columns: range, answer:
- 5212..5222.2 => 44.1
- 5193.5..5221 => 27.1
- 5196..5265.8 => 25.7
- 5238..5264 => 20.6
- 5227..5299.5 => 33.6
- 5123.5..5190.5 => 20.3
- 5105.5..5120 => 40.7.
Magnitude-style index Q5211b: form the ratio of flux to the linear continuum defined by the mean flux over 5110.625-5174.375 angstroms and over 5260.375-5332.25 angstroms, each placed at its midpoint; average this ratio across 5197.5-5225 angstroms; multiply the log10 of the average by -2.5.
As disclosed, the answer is -0.10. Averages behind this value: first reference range 25.2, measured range 31.9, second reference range 33.1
